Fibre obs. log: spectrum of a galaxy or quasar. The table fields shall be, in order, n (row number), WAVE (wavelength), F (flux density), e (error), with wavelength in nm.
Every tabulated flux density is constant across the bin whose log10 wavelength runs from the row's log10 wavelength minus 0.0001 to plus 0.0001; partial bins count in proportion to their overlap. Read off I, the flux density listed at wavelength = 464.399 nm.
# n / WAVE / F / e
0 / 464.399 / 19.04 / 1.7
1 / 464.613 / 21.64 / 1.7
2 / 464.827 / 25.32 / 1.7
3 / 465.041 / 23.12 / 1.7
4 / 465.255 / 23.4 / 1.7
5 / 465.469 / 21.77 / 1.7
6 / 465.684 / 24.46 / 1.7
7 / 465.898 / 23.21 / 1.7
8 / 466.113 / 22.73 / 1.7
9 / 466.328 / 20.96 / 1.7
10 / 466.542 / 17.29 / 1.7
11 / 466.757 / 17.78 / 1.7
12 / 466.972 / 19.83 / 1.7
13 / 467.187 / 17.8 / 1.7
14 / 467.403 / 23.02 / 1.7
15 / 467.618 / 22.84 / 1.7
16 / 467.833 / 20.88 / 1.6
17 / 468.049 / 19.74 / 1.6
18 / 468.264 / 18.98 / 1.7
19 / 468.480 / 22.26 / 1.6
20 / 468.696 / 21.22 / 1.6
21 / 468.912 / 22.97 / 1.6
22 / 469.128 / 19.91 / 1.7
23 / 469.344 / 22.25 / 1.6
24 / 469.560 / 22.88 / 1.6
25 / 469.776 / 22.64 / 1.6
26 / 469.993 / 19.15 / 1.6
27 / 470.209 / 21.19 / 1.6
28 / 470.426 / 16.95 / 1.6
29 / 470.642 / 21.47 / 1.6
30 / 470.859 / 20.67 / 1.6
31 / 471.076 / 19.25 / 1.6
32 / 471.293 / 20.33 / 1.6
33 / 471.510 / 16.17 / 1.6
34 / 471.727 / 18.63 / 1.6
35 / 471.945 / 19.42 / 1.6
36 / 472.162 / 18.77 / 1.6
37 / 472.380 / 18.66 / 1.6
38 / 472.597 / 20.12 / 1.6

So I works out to 19.04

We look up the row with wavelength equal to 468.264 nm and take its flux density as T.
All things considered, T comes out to 18.98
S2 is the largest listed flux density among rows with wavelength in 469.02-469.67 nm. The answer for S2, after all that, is 22.88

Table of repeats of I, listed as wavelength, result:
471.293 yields 20.33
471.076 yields 19.25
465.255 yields 23.4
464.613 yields 21.64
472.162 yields 18.77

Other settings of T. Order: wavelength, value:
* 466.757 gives 17.78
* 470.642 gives 21.47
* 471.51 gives 16.17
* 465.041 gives 23.12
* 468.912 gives 22.97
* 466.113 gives 22.73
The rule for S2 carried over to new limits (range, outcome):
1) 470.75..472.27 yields 20.67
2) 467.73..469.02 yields 22.97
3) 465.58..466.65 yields 24.46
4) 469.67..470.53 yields 22.64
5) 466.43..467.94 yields 23.02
